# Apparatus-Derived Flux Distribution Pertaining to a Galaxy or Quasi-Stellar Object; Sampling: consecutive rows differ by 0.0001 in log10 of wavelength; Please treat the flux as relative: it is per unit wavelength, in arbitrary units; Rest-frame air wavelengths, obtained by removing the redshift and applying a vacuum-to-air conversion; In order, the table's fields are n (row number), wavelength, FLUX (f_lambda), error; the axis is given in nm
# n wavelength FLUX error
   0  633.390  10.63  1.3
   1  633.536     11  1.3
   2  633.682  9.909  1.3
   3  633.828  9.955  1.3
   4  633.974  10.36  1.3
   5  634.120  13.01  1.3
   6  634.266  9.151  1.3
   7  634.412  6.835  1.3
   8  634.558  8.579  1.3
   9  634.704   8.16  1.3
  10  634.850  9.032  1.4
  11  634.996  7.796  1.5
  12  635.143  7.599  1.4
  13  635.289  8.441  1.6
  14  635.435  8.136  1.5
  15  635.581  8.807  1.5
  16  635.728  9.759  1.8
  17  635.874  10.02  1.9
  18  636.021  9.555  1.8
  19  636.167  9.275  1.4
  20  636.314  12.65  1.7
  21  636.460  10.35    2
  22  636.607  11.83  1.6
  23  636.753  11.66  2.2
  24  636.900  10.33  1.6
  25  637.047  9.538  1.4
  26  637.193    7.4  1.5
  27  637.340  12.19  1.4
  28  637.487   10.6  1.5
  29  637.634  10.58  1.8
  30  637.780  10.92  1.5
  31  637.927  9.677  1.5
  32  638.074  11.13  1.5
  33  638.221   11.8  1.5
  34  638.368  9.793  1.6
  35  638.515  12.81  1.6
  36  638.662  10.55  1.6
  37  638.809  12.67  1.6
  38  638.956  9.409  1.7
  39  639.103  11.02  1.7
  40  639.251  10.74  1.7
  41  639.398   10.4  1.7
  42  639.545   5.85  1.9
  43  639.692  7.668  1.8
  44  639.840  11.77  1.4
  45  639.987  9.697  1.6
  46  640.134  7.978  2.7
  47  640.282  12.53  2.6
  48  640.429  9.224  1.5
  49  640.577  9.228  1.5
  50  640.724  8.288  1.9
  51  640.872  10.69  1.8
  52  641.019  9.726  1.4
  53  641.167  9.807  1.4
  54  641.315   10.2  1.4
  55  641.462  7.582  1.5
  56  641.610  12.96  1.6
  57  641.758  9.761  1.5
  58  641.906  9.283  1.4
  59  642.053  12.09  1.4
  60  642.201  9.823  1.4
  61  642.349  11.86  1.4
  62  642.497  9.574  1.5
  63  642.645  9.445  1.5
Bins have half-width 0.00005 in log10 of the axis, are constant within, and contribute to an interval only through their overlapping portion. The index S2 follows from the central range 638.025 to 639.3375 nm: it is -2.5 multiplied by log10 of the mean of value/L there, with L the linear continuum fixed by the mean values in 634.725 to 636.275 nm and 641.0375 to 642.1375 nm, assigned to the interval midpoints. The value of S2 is -0.16 mag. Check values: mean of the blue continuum 8.9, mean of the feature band 11.1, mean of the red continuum 10.2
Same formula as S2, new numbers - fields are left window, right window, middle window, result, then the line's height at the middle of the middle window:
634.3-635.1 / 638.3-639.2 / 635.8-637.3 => -0.096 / 9.45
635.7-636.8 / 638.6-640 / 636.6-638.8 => -0.043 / 10.3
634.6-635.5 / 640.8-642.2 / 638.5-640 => -0.072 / 9.52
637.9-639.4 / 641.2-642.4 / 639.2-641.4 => 0.118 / 10.7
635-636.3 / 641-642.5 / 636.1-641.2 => -0.070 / 9.66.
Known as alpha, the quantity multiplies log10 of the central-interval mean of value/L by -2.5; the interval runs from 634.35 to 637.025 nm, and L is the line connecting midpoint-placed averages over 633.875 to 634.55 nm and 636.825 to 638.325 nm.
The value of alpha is 0.07 mag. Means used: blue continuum 9.72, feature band 9.39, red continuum 10.4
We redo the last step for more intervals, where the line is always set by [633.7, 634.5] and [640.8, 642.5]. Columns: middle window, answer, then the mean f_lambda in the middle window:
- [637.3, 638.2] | -0.08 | 10.9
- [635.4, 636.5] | 0.01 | 9.86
